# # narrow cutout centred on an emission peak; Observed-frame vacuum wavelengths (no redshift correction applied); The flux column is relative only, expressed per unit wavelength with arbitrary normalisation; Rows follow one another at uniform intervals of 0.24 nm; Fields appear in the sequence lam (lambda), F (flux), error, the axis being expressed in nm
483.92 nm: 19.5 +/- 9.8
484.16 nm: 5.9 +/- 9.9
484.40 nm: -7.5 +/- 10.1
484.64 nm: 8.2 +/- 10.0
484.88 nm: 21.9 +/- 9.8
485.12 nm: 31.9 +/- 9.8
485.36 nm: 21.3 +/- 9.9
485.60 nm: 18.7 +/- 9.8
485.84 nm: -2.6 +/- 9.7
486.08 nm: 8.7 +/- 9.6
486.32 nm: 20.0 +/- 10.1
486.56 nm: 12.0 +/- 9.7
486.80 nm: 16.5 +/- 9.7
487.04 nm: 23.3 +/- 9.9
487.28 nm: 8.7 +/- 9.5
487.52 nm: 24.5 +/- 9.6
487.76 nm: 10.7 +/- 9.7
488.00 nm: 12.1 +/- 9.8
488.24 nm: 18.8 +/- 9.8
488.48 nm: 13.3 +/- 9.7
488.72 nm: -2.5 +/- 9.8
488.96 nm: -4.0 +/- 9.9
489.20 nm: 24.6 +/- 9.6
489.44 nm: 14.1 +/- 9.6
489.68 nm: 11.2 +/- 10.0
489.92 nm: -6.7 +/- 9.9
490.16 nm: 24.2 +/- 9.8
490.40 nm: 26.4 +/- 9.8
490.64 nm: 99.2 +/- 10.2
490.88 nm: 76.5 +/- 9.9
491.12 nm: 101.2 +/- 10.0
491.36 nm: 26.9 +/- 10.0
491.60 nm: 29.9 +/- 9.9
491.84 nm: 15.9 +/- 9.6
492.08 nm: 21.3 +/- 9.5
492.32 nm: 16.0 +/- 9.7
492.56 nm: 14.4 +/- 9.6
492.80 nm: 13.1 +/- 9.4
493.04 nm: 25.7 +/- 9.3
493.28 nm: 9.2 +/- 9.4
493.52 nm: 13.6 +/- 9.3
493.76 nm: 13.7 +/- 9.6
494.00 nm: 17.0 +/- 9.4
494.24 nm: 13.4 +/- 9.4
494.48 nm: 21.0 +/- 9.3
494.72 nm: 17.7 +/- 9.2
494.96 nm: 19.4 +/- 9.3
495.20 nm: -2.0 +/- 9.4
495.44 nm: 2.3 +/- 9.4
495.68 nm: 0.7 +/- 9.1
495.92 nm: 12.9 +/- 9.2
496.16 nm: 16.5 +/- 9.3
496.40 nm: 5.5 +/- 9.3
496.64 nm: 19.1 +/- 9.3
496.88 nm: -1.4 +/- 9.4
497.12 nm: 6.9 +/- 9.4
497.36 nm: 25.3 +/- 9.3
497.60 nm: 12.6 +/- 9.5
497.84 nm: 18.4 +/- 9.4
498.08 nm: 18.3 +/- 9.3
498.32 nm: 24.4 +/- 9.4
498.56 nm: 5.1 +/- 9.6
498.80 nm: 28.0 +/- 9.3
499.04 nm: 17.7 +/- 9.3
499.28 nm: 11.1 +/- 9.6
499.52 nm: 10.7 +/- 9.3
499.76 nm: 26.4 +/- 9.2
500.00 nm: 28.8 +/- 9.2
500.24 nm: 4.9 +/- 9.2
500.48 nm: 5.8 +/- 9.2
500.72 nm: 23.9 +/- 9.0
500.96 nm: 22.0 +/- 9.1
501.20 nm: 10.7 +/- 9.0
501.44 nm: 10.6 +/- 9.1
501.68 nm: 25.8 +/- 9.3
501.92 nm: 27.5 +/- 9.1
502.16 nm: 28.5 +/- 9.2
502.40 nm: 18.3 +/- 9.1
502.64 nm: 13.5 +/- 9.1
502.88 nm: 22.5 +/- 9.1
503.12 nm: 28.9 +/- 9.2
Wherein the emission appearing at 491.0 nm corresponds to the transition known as [O II] 3727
